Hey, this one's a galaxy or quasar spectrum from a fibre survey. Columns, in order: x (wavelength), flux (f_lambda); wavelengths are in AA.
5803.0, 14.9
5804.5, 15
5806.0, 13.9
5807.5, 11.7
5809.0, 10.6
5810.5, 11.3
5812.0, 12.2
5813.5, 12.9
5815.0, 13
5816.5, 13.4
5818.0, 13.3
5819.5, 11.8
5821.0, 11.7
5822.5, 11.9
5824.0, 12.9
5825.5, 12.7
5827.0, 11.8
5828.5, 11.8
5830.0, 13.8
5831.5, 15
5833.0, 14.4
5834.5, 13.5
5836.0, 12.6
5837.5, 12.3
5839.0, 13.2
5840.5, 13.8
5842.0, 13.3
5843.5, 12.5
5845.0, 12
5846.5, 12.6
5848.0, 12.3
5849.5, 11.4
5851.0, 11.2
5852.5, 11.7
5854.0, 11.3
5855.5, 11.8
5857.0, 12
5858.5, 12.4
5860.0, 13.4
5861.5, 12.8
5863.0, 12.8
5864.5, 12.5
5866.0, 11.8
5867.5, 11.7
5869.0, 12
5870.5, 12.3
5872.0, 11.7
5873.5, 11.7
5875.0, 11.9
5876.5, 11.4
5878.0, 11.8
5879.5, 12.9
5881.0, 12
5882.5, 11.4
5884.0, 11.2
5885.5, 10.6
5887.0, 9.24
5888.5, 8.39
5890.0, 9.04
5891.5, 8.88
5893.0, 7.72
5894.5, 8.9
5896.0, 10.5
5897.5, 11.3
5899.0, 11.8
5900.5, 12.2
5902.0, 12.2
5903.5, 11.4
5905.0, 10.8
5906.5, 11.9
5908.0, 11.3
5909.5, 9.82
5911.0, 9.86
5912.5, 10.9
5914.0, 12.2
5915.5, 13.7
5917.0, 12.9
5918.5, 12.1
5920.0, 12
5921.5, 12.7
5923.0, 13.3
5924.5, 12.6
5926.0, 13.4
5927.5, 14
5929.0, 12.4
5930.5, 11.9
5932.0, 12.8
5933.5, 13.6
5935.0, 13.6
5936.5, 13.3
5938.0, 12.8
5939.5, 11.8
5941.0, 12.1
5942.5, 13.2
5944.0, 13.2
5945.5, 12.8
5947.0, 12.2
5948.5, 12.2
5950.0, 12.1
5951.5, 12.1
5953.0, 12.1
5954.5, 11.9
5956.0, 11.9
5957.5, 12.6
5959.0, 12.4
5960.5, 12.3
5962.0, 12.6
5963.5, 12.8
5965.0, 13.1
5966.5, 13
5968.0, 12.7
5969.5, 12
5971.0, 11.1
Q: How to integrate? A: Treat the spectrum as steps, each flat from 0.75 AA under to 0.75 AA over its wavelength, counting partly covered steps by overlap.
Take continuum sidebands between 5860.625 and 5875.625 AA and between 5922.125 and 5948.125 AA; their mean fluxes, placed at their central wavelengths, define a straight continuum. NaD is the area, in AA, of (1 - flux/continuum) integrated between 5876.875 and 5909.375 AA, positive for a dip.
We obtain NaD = 4.4 AA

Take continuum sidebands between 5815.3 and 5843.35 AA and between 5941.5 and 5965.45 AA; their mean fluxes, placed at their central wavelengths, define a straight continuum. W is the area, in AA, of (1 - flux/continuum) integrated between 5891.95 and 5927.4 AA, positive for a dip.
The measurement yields 3.0 AA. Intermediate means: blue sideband 12.9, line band 11.6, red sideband 12.5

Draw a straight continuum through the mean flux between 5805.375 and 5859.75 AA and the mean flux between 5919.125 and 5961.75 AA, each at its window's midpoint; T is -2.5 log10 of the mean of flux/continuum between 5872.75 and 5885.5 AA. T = 0.07 mag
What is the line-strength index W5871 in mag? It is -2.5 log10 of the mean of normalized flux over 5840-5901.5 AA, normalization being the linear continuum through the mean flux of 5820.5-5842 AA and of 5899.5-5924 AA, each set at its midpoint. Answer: 0.08 mag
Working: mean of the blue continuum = 13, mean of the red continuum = 11.8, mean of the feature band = 11.5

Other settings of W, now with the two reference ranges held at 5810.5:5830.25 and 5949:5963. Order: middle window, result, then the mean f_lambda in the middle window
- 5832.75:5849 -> -0.59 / 12.9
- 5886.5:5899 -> 2.98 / 9.4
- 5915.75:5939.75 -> -1.14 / 12.9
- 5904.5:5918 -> 0.88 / 11.5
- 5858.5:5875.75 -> 0.21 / 12.2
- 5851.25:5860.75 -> 0.27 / 12.1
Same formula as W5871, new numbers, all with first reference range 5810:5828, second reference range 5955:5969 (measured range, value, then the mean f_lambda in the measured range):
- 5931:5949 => -0.02 mag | 12.8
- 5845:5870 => 0.03 mag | 12.1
